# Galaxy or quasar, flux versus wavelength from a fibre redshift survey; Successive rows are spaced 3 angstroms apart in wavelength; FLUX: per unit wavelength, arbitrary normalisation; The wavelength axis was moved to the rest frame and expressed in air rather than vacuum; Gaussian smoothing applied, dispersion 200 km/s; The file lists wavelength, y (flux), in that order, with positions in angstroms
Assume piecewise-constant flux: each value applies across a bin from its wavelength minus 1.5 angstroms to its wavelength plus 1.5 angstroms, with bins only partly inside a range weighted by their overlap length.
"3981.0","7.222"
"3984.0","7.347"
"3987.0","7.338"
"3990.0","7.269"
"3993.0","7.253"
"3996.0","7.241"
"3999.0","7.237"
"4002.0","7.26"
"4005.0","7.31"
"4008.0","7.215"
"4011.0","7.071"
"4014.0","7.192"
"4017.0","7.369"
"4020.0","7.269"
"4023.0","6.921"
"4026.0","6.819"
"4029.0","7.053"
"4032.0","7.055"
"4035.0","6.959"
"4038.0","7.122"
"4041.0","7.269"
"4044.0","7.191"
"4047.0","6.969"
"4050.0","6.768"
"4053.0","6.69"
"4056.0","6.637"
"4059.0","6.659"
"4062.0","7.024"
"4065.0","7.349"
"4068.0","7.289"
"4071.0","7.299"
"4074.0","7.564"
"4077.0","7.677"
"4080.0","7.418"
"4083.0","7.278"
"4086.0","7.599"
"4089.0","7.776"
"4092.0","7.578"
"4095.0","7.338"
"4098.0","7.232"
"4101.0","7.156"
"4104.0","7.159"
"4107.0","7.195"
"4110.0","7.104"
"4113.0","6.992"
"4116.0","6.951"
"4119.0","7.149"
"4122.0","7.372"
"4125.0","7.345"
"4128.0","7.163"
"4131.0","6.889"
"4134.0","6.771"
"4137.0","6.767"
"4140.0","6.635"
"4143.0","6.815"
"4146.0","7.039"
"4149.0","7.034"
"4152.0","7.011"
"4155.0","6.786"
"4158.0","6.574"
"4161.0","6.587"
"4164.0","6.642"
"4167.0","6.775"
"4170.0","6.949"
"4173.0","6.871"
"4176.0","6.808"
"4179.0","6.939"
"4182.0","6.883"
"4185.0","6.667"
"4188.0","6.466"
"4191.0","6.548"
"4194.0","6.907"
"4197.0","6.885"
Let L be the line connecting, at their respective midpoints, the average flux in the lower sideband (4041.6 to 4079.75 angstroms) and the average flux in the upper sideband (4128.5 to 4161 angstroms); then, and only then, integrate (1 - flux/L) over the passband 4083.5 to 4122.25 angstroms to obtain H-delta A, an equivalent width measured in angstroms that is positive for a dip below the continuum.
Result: -1.69 angstroms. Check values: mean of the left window 7.11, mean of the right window 6.83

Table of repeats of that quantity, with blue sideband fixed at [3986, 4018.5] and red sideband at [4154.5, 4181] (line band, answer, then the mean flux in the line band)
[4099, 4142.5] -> -0.9 angstroms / 7.04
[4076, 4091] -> -1.1 angstroms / 7.55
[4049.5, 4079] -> -0.2 angstroms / 7.11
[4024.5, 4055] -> 0.7 angstroms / 6.98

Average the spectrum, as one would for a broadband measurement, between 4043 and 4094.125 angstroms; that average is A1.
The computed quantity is 7.22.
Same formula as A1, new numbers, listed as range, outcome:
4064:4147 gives 7.21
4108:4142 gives 7.01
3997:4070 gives 7.07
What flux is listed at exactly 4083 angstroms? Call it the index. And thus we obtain 7.278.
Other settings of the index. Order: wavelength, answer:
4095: 7.338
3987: 7.338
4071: 7.299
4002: 7.26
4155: 6.786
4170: 6.949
